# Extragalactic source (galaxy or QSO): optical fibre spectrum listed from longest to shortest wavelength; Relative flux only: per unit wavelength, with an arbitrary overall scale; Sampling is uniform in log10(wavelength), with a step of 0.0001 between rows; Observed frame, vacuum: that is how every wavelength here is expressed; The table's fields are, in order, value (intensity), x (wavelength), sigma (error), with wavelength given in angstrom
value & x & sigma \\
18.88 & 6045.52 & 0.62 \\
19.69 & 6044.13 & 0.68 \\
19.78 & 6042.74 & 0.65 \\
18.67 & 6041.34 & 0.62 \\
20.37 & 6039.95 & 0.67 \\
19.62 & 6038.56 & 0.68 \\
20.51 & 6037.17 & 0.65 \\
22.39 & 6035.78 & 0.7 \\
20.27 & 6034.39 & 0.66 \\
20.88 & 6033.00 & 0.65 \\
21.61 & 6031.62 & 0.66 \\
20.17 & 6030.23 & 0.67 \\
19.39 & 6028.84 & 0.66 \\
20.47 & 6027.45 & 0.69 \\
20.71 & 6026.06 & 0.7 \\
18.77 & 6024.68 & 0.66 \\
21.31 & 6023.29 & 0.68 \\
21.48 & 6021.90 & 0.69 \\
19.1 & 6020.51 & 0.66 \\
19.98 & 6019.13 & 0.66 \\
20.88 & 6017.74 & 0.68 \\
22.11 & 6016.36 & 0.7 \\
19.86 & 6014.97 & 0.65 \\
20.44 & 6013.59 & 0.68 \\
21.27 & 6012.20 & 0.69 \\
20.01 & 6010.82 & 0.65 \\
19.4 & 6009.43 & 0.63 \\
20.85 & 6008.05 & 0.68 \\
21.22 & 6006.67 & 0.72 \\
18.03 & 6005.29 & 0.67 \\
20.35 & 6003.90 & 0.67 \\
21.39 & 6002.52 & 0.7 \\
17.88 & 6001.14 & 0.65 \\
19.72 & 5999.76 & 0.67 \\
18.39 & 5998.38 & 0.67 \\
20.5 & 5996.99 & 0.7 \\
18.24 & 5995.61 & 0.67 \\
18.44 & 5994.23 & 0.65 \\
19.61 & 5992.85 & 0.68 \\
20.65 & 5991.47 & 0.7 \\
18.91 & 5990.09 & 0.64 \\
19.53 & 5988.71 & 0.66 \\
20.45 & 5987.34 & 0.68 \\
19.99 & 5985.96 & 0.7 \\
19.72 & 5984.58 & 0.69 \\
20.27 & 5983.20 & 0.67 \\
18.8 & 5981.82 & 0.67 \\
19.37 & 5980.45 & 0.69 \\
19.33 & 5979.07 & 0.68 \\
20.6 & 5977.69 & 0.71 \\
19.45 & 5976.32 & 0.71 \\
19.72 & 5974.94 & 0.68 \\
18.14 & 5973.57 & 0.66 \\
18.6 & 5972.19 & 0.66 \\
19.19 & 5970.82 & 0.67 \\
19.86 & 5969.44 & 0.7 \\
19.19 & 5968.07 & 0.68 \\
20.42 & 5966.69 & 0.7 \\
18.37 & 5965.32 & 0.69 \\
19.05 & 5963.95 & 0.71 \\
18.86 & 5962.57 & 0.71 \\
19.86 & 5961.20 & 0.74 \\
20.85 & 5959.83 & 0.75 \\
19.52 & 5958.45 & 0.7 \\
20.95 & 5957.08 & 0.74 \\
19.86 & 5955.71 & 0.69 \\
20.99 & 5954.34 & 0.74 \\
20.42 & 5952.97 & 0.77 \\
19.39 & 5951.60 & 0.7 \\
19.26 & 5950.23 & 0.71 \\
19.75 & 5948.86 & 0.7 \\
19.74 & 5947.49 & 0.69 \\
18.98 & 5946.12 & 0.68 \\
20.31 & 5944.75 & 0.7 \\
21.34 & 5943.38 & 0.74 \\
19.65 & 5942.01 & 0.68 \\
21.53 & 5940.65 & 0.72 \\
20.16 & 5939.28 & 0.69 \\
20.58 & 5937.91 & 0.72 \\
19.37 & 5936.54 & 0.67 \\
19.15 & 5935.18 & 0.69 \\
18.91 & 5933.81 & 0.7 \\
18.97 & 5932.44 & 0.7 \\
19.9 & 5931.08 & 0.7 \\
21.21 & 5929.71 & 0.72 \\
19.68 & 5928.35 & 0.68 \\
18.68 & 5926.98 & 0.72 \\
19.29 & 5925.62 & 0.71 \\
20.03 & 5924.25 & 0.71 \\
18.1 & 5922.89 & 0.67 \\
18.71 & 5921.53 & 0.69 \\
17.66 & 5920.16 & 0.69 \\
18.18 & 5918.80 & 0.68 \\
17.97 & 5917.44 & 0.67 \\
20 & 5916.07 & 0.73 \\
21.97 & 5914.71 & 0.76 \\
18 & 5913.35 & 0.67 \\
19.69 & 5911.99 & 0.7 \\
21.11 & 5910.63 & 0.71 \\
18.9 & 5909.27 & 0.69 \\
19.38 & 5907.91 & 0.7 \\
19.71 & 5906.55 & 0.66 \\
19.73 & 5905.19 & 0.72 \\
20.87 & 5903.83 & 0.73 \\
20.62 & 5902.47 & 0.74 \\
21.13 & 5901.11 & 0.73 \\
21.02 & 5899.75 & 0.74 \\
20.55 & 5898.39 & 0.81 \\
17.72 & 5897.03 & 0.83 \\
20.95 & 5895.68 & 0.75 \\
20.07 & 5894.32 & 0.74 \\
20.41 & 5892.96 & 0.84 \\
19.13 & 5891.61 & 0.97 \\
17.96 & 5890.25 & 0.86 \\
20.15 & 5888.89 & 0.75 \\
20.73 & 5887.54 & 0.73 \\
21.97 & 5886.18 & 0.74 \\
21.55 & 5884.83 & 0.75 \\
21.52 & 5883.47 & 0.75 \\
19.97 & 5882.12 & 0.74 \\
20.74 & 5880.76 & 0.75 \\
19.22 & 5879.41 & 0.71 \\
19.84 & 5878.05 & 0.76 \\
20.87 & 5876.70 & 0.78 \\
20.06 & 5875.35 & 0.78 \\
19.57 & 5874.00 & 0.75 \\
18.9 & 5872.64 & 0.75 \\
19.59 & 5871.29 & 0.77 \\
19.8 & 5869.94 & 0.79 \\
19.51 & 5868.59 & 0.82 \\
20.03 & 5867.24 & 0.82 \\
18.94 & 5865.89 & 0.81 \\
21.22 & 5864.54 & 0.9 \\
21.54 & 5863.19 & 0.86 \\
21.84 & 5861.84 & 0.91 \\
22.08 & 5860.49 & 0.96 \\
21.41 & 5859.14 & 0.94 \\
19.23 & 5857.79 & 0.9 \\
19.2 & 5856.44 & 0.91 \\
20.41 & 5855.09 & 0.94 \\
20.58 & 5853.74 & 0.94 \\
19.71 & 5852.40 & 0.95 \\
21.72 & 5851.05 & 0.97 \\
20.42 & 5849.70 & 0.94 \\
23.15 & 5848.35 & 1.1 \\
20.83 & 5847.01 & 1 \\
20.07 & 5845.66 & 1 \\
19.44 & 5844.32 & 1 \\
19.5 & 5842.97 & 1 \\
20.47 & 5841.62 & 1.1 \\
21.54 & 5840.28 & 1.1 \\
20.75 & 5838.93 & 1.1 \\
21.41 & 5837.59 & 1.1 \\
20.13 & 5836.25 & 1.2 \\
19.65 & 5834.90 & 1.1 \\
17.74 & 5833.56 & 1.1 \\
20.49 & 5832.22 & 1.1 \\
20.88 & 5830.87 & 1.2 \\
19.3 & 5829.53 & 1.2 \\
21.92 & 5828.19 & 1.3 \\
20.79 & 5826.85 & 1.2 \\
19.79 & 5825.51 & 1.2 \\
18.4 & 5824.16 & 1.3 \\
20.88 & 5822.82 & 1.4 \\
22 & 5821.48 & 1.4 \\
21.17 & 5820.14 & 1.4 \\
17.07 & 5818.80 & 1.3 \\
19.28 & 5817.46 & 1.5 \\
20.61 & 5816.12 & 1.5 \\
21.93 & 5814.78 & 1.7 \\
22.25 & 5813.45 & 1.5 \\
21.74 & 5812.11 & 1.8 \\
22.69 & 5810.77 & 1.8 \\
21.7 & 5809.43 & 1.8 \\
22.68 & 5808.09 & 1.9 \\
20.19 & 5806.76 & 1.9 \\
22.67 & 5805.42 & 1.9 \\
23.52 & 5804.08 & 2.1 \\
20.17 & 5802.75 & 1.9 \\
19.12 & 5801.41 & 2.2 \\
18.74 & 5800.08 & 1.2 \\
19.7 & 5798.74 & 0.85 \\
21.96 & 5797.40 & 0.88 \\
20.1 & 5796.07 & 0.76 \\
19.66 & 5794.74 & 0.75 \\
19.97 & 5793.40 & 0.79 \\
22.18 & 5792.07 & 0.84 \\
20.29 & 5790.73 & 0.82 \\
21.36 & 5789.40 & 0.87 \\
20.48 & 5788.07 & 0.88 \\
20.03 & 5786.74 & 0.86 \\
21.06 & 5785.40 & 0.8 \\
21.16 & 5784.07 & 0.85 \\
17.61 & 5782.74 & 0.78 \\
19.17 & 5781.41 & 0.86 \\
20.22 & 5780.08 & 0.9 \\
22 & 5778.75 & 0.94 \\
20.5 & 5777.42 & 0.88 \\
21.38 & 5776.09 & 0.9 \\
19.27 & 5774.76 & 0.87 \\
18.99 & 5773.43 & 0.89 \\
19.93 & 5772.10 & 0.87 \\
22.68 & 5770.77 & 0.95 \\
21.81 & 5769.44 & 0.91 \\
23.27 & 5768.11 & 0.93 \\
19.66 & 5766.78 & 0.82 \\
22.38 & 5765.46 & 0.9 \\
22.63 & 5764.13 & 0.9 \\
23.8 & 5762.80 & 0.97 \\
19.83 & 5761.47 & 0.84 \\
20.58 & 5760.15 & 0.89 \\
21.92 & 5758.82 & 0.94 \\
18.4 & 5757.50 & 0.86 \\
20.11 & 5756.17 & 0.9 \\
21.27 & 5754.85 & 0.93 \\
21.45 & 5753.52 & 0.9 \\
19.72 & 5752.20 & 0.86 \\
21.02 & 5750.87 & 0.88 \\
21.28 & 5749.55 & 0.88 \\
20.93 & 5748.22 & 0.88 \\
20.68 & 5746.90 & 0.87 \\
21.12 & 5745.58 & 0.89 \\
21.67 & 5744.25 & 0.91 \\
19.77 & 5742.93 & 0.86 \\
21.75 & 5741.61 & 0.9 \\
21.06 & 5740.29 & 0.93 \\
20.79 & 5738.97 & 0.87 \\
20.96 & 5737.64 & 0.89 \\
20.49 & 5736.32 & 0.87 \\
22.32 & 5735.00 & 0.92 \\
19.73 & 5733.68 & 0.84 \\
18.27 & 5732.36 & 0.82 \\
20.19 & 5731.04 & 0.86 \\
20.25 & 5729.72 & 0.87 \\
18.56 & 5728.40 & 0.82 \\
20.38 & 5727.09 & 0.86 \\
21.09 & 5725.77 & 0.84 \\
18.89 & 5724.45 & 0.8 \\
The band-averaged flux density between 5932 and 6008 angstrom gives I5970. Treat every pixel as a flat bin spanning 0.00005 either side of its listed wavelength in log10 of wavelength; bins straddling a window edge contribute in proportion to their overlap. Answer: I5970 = 19.7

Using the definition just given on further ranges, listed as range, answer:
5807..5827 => 20.9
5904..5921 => 19.4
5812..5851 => 20.5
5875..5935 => 19.8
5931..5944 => 20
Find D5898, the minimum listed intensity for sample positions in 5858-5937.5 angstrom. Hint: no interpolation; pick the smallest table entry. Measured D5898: 17.66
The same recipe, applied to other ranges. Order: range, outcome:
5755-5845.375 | 17.07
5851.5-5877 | 18.9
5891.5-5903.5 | 17.72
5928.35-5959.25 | 18.91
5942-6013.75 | 17.88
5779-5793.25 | 17.61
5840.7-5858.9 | 19.2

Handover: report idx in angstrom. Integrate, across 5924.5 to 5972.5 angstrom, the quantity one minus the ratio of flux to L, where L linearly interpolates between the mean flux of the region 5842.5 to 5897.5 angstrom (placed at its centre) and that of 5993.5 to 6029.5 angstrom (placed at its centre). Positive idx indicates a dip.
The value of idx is 0.8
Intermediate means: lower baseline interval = 20.3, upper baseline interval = 20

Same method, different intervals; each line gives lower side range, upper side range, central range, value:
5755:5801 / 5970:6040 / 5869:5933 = 1.5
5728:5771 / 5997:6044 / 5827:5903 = 1.0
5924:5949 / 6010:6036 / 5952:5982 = 0.7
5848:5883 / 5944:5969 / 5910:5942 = 0.7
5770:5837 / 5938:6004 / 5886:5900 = 0.1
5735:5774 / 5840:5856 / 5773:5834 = 0.8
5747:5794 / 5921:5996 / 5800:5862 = -0.7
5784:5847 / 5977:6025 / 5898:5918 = 0.2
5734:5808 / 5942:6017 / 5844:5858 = -0.1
